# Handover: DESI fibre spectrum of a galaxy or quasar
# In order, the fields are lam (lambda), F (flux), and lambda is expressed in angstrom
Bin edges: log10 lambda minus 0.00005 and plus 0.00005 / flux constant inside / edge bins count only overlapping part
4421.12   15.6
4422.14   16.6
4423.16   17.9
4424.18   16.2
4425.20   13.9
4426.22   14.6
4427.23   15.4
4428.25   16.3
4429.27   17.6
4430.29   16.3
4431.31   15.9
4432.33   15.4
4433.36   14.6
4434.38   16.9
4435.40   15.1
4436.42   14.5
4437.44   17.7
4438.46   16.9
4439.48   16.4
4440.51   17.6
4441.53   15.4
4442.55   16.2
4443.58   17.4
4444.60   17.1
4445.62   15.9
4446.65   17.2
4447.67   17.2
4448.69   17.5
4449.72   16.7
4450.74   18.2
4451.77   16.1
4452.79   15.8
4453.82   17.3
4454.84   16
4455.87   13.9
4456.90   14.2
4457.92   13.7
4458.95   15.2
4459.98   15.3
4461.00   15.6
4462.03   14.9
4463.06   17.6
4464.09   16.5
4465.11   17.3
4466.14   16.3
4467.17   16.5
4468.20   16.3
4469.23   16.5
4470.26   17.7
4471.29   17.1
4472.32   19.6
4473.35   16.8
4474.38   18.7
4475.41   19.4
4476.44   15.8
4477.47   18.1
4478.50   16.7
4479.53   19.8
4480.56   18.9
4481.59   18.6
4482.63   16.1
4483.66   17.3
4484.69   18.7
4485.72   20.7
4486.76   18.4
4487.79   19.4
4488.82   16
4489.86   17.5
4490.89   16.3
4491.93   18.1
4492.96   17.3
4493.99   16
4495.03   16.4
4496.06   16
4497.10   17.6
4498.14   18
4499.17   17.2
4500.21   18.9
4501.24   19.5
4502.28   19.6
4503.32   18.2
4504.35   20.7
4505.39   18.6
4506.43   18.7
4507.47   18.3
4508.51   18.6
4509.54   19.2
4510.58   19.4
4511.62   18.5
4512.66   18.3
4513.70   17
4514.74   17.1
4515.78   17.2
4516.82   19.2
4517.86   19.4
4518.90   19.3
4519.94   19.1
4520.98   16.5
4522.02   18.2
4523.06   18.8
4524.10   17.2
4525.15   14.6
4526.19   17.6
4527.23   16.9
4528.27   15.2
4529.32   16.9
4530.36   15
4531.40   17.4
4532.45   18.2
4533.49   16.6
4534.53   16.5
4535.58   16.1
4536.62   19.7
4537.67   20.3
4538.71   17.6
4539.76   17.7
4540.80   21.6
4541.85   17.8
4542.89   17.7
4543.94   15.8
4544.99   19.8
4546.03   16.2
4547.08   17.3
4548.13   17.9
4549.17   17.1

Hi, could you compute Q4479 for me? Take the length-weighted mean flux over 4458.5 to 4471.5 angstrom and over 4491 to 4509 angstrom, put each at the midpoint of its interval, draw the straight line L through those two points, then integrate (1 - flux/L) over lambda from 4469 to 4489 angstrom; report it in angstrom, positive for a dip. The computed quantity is -1.2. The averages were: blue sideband 16.4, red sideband 18.1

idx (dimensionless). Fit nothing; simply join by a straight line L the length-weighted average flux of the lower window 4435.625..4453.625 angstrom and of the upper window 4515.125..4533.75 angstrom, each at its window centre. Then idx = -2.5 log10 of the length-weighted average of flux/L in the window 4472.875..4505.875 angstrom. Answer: -0.055 mag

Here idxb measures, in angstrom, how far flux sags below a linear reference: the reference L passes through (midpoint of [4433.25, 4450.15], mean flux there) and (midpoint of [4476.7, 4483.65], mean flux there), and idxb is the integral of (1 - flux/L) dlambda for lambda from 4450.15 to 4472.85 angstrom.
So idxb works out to 1.3 angstrom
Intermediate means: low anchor 16.5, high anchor 17.9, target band 16.3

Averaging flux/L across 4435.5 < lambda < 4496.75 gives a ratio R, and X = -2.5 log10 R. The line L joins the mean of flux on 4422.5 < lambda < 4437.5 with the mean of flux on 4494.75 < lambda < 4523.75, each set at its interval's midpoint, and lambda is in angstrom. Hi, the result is 0.004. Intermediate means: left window 15.8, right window 18.4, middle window 16.9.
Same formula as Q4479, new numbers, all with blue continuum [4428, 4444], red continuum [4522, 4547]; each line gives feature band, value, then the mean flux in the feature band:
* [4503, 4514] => -1.0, 18.7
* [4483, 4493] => -0.6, 18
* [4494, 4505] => -0.7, 18.1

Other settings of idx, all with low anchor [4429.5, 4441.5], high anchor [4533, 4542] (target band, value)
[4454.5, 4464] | 0.10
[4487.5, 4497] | 0.02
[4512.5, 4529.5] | 0.02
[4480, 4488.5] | -0.08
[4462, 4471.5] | 0.00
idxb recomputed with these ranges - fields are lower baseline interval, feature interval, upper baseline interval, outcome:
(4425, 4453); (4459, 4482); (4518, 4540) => -0.7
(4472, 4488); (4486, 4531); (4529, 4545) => 0.5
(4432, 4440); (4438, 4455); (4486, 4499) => -0.6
